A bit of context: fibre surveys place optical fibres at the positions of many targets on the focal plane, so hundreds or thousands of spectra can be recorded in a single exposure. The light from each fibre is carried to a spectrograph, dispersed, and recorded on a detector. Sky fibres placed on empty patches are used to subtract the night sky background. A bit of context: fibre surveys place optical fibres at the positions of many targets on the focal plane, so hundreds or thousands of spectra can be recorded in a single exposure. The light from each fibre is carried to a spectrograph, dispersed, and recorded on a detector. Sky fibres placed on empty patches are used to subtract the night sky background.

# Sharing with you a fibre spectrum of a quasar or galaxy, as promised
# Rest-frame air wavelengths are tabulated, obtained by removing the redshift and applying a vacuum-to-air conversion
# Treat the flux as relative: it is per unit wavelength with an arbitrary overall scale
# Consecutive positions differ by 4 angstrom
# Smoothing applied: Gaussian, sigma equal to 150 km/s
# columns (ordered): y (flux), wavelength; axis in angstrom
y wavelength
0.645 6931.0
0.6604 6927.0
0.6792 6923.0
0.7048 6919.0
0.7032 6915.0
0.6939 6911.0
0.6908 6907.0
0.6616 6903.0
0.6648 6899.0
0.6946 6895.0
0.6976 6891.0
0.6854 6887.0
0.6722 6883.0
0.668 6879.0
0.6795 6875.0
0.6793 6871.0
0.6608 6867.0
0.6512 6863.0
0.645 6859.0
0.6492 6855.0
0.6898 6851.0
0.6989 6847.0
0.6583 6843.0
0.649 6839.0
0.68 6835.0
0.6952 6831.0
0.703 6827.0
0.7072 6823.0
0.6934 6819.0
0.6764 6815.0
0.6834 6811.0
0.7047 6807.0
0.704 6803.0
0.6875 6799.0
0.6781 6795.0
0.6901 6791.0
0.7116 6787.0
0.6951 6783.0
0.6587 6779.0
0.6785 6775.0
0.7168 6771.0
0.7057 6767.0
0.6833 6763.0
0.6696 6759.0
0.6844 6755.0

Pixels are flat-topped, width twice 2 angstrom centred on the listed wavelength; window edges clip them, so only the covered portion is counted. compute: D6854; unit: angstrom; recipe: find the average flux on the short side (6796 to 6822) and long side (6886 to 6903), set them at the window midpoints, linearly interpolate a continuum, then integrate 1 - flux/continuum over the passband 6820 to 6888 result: 1.2 angstrom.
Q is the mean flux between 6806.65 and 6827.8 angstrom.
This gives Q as 0.693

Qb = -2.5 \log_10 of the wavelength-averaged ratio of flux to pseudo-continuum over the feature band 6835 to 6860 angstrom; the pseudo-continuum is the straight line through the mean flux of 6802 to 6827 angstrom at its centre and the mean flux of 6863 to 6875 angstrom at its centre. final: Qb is 0.02 mag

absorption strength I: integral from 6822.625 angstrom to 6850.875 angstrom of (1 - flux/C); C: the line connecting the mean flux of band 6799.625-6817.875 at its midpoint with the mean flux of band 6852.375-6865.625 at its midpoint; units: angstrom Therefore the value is -0.6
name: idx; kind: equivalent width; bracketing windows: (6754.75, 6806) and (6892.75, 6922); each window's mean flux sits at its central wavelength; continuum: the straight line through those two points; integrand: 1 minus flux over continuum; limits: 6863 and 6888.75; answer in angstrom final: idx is 0.6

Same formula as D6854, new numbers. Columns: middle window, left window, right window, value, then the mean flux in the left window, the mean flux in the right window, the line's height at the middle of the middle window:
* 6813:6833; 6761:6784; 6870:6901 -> -0.3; 0.689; 0.68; 0.685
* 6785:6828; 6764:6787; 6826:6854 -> -0.5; 0.692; 0.68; 0.687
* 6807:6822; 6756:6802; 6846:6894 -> -0.1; 0.689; 0.673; 0.683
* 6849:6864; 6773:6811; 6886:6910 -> 0.6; 0.689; 0.683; 0.685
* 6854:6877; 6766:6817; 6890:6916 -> 0.9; 0.691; 0.686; 0.688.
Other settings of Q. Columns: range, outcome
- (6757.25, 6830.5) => 0.692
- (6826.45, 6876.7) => 0.671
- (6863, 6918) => 0.68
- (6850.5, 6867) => 0.656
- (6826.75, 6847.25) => 0.677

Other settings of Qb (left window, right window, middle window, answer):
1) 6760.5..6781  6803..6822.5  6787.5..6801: 0.00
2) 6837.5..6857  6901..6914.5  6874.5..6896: -0.01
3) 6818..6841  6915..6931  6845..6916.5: 0.01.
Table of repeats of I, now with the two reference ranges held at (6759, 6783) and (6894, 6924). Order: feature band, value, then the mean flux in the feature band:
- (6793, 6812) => -0.1 angstrom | 0.692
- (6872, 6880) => 0.1 angstrom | 0.675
